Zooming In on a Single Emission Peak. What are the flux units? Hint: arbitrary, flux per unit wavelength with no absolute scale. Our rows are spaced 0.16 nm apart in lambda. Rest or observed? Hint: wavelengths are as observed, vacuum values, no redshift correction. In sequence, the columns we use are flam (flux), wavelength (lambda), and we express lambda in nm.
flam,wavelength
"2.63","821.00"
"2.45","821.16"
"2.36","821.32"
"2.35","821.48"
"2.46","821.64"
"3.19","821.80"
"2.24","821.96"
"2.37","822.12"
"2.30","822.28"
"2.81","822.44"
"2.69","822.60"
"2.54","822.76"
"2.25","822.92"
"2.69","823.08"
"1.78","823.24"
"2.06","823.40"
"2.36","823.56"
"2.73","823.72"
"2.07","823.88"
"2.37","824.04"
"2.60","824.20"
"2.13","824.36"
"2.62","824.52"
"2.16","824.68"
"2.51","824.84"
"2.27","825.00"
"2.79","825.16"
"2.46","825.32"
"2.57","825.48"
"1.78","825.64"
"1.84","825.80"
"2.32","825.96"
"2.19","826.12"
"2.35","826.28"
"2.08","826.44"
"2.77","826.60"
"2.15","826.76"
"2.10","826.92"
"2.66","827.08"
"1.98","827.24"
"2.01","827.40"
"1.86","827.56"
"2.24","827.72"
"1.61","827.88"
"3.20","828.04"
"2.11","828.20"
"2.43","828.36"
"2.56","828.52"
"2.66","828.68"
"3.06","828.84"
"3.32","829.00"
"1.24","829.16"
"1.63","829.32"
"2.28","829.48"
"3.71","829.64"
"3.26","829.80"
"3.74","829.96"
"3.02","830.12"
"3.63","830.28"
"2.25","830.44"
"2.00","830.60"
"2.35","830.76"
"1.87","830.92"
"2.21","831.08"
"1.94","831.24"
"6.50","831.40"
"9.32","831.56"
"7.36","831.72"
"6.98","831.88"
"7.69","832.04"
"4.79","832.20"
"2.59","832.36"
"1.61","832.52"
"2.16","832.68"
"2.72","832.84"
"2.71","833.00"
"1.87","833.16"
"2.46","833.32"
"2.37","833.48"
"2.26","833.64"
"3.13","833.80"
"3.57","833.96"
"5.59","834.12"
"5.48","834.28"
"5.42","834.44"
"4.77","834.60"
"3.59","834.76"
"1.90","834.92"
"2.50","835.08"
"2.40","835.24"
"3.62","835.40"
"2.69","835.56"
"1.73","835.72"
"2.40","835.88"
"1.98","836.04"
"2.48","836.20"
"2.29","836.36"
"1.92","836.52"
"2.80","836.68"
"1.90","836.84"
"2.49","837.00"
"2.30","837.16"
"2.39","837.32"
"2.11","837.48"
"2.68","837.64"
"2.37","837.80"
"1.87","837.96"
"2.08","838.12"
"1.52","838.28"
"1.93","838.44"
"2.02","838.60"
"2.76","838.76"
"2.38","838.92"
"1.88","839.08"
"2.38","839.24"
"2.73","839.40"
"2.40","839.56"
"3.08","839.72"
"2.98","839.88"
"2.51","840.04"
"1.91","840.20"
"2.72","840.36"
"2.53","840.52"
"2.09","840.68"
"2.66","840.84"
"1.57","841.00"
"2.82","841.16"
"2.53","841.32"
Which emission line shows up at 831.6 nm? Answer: H-alpha 6563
